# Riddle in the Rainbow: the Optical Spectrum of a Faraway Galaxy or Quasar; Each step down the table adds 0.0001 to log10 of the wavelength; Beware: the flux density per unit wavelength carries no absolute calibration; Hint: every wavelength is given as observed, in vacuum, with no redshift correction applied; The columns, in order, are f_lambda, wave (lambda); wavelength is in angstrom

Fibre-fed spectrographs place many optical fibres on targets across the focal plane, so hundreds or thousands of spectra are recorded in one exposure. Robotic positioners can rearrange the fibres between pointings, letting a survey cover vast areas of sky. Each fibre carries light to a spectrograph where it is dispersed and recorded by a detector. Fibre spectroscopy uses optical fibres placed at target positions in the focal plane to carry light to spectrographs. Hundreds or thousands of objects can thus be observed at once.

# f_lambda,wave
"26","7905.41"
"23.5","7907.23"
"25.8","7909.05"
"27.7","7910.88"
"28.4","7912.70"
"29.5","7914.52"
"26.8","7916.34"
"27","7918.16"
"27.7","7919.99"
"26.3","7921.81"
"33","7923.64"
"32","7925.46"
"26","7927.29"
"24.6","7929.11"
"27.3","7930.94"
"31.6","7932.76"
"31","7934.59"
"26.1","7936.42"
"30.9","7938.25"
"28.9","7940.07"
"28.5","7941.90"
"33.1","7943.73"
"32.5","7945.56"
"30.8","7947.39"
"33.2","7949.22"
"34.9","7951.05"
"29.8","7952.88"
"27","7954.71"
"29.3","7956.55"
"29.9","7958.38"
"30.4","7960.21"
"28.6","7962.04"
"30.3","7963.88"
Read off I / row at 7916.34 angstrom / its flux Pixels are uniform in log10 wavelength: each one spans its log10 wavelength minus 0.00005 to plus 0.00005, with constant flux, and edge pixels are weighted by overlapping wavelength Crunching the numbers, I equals 26.8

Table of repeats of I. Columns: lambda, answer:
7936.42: 26.1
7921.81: 26.3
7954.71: 27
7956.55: 29.3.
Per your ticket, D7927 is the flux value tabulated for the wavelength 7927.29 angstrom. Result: 26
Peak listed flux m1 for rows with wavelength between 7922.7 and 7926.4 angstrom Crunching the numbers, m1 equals 33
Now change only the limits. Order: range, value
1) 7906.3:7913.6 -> 28.4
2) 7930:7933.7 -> 31.6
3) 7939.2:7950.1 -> 33.2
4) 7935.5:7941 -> 30.9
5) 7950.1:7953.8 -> 34.9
